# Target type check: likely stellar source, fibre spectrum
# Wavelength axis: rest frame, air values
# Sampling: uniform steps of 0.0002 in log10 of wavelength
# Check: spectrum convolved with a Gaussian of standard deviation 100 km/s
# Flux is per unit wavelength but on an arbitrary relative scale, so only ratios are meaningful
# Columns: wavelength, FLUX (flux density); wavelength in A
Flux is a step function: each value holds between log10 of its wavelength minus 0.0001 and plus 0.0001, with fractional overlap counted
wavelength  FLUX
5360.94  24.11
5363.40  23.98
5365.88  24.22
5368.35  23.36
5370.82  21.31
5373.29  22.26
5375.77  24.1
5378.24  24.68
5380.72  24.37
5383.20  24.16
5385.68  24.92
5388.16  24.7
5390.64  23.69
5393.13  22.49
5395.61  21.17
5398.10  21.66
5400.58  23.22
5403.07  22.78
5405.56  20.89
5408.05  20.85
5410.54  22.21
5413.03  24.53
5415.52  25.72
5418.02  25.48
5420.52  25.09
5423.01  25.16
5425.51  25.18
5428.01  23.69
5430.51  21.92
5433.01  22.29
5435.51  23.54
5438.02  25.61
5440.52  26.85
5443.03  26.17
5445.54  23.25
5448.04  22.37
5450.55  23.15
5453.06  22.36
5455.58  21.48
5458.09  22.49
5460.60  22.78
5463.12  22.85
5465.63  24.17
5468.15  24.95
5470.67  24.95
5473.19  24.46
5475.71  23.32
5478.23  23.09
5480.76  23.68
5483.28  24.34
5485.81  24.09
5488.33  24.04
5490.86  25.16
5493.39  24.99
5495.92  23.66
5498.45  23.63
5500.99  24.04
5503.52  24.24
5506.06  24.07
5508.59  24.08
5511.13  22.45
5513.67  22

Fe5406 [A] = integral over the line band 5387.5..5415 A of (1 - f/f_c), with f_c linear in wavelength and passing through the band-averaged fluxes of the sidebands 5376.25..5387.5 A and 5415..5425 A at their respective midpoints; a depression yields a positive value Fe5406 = 2.6 A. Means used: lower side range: 24.5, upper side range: 25.3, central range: 22.6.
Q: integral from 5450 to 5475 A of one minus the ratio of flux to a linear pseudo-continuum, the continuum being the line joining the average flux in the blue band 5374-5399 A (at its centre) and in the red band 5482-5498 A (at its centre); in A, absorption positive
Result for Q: 0.81 A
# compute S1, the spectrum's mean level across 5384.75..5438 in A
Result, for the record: 23.4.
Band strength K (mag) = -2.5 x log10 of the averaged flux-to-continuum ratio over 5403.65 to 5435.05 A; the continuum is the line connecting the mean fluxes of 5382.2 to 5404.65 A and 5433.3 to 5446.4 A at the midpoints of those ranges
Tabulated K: 0.03 mag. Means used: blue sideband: 23.2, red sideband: 24.9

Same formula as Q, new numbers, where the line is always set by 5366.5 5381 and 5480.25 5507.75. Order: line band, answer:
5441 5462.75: 0.7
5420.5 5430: -0.3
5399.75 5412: 0.8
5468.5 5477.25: -0.1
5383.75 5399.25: 0.2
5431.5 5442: -0.3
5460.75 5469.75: 0.0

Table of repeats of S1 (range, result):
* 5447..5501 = 23.6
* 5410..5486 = 23.9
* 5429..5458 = 23.5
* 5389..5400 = 22.4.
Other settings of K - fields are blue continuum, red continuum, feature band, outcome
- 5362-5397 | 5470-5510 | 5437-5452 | -0.03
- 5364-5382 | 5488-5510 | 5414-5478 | 0.00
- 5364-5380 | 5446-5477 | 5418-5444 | -0.06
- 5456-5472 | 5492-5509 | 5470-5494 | -0.01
